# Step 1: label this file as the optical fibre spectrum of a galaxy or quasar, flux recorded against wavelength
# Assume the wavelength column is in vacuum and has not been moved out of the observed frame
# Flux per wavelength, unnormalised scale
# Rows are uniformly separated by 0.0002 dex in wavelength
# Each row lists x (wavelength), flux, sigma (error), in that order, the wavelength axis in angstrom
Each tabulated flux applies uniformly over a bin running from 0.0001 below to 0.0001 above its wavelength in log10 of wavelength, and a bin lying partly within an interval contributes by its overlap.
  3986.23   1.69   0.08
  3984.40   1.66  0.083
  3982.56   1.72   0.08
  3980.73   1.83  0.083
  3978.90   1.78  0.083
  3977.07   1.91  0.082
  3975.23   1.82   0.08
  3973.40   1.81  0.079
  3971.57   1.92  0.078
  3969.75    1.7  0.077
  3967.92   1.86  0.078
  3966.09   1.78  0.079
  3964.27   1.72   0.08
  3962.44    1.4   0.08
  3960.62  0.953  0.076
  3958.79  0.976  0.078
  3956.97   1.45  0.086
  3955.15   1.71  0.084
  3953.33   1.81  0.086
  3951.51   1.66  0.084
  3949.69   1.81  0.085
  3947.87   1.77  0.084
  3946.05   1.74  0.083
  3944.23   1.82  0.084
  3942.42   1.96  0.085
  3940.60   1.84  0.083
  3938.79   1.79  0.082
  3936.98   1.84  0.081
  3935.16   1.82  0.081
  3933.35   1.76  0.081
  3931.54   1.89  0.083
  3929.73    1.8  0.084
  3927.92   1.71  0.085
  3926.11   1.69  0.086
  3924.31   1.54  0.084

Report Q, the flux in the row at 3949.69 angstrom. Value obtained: 1.81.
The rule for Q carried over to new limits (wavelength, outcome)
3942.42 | 1.96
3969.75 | 1.7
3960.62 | 0.953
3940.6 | 1.84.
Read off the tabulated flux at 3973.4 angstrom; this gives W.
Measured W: 1.81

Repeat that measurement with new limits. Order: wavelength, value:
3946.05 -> 1.74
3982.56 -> 1.72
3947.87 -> 1.77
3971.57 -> 1.92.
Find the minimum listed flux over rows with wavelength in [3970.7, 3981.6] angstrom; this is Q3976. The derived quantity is 1.78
